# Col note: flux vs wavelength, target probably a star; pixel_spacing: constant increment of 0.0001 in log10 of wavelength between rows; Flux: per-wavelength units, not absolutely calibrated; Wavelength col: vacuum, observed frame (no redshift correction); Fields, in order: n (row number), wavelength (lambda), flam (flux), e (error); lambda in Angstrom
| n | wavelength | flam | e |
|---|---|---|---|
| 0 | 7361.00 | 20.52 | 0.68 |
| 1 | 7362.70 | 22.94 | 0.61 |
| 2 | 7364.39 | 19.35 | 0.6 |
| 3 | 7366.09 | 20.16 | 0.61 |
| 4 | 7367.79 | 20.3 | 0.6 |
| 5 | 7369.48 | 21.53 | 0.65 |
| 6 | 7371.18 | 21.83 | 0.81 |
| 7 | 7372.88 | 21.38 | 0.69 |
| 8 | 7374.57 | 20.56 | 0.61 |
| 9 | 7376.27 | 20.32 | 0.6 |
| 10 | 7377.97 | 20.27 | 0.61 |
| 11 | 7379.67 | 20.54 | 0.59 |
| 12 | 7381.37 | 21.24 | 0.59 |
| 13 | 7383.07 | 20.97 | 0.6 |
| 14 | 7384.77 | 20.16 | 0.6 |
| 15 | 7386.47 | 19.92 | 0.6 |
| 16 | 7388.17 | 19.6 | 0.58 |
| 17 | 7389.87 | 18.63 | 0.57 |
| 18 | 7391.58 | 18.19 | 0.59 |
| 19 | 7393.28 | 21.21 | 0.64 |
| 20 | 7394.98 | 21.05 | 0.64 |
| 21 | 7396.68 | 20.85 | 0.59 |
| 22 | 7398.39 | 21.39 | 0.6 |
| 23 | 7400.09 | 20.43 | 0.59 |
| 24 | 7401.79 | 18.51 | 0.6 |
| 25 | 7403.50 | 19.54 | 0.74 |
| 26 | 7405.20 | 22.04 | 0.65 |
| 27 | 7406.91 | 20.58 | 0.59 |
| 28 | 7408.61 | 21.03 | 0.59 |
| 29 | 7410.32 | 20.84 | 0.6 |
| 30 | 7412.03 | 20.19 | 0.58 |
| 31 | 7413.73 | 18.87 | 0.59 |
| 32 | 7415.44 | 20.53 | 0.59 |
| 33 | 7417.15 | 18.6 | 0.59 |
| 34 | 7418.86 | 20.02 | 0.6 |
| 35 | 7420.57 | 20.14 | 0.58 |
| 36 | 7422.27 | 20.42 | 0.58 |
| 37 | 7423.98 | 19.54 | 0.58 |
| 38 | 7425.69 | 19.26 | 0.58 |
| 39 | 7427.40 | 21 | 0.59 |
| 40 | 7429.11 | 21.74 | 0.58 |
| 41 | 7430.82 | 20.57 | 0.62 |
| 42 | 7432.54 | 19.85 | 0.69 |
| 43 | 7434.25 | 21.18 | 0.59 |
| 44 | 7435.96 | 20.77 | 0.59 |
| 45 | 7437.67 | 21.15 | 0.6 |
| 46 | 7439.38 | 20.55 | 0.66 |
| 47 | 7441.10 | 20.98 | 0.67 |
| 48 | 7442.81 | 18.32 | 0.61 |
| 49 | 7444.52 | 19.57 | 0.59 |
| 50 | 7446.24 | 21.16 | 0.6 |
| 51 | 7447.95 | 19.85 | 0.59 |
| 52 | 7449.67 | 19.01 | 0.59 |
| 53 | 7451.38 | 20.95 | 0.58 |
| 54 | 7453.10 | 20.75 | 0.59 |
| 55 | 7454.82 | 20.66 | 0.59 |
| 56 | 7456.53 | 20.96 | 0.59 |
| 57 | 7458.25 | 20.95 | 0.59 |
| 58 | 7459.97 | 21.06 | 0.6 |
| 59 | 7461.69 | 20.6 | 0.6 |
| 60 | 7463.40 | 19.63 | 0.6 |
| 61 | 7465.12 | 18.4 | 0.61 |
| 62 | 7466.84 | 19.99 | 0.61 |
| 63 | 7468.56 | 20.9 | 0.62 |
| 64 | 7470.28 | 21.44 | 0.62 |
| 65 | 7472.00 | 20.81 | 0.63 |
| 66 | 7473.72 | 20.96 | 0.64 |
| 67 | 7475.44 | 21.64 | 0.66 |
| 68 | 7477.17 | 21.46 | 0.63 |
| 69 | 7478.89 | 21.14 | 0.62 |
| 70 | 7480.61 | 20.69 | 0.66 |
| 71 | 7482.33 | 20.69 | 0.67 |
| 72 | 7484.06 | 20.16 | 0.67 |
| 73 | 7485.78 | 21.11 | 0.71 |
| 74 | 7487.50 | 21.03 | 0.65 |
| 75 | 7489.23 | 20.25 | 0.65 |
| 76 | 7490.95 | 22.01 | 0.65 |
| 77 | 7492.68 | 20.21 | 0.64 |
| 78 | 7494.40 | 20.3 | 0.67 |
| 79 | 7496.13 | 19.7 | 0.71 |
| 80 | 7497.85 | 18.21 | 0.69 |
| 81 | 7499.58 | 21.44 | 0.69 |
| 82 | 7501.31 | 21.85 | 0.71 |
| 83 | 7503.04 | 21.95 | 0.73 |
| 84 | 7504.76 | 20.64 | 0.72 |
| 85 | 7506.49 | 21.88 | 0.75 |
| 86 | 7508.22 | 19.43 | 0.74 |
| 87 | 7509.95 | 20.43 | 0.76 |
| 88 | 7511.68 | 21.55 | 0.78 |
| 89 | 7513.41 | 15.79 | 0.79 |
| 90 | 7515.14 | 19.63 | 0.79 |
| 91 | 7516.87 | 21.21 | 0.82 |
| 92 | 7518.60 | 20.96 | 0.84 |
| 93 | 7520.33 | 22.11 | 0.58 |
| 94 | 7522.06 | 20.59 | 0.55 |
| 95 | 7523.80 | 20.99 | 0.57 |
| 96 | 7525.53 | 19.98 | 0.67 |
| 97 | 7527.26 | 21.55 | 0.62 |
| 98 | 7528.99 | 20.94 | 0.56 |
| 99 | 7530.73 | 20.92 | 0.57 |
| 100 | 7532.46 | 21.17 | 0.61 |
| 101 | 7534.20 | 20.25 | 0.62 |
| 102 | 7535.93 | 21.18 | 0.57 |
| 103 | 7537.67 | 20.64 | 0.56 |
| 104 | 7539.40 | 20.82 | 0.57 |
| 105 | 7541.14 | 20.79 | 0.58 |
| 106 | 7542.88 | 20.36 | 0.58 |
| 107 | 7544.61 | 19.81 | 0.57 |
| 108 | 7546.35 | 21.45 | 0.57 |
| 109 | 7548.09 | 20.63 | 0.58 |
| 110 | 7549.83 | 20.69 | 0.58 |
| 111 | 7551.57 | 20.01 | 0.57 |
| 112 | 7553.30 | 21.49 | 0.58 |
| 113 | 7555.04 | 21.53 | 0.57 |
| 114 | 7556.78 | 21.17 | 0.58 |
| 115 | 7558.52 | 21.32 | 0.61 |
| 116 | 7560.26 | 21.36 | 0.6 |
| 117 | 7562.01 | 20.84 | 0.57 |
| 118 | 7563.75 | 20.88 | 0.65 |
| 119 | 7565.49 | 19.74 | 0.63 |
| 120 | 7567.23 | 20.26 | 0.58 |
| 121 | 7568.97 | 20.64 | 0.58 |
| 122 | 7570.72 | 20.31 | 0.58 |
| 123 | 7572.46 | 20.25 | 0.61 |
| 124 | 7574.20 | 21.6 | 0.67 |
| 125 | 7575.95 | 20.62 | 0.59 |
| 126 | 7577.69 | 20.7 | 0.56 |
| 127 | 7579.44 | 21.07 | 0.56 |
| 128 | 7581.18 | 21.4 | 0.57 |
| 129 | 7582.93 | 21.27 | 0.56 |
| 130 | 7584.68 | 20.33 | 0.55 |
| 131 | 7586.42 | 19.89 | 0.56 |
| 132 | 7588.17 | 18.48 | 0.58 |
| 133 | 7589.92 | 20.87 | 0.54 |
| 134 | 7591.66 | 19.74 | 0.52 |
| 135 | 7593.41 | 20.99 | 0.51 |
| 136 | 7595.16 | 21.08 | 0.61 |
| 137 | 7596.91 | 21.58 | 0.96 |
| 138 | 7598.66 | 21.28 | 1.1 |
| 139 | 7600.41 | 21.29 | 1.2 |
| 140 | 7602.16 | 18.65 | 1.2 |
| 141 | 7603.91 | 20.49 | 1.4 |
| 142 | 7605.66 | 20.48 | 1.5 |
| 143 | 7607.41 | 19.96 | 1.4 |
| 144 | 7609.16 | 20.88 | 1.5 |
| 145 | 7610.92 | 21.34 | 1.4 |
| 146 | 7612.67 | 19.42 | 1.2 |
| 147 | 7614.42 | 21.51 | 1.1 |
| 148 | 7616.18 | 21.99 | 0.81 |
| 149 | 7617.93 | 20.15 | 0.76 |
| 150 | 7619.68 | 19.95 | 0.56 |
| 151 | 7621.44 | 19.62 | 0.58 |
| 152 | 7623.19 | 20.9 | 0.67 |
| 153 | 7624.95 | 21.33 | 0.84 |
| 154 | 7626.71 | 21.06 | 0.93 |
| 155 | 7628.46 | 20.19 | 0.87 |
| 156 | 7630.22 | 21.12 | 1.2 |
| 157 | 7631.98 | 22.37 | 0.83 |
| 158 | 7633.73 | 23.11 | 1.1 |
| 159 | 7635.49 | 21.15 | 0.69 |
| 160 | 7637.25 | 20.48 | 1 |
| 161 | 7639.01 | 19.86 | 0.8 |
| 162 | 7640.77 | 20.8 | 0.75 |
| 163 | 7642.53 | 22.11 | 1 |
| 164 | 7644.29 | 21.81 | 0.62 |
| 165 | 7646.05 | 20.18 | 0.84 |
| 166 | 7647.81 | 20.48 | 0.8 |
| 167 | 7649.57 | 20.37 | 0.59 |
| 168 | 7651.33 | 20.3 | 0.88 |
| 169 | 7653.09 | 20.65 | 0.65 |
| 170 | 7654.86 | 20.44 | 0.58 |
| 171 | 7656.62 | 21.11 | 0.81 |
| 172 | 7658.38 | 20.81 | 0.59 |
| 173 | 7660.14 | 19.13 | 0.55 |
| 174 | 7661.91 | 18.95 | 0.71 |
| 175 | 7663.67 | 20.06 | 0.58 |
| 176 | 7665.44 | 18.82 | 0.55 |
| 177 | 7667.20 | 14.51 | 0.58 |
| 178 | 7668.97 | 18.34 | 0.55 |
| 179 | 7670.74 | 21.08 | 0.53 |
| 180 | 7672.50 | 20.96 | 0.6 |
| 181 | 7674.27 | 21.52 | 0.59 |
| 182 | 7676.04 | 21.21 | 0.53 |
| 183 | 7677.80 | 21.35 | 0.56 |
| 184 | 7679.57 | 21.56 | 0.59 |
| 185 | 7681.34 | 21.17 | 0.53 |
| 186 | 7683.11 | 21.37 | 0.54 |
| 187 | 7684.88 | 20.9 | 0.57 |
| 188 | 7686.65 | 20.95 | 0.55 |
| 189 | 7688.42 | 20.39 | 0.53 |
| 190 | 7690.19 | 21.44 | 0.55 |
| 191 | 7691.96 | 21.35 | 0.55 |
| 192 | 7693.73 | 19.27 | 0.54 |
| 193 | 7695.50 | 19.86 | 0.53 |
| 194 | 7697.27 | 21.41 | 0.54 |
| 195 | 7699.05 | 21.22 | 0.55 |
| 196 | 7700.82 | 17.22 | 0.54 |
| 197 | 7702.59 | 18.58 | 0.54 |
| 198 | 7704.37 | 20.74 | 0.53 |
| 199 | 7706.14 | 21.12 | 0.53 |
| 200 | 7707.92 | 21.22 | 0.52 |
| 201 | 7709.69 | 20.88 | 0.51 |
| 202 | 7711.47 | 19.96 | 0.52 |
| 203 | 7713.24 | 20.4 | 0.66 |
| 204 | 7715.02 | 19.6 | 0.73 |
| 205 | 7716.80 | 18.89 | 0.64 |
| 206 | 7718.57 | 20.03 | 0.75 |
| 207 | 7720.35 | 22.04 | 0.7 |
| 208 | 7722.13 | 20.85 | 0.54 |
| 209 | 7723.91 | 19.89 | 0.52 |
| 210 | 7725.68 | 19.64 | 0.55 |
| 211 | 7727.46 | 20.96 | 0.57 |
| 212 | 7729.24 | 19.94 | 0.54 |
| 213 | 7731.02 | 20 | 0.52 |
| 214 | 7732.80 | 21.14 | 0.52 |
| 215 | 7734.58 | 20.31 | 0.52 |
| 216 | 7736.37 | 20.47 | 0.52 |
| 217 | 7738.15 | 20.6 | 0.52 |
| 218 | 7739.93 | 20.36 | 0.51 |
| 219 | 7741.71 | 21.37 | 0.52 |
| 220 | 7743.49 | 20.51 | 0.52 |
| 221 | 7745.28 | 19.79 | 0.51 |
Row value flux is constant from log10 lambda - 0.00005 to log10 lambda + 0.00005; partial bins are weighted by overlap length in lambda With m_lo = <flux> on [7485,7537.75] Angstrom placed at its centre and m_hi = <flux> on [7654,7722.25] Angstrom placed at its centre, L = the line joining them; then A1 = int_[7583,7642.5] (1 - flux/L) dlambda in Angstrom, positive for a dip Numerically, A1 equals -0.8 Angstrom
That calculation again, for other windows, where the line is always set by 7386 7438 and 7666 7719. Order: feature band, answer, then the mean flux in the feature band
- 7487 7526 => -0.5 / 20.5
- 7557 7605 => -0.9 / 20.6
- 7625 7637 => -0.7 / 21.4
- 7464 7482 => -0.4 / 20.7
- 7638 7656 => -0.4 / 20.7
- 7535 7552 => -0.3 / 20.7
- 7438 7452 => 0.1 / 20.1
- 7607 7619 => -0.3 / 20.8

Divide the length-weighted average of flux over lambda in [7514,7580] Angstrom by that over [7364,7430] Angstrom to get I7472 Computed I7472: 1.0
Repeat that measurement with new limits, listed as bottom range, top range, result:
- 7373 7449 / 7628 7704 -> 1.01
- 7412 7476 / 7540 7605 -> 1.02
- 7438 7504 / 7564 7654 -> 1.01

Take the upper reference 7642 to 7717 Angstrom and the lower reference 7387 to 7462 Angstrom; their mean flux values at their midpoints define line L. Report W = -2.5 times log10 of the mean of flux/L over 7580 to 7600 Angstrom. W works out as -0.02 mag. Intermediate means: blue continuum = 20.3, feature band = 20.7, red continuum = 20.3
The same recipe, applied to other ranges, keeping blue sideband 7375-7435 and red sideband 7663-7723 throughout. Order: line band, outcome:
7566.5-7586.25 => -0.02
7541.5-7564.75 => -0.03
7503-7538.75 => -0.02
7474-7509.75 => -0.03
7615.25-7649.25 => -0.04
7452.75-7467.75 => 0.00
